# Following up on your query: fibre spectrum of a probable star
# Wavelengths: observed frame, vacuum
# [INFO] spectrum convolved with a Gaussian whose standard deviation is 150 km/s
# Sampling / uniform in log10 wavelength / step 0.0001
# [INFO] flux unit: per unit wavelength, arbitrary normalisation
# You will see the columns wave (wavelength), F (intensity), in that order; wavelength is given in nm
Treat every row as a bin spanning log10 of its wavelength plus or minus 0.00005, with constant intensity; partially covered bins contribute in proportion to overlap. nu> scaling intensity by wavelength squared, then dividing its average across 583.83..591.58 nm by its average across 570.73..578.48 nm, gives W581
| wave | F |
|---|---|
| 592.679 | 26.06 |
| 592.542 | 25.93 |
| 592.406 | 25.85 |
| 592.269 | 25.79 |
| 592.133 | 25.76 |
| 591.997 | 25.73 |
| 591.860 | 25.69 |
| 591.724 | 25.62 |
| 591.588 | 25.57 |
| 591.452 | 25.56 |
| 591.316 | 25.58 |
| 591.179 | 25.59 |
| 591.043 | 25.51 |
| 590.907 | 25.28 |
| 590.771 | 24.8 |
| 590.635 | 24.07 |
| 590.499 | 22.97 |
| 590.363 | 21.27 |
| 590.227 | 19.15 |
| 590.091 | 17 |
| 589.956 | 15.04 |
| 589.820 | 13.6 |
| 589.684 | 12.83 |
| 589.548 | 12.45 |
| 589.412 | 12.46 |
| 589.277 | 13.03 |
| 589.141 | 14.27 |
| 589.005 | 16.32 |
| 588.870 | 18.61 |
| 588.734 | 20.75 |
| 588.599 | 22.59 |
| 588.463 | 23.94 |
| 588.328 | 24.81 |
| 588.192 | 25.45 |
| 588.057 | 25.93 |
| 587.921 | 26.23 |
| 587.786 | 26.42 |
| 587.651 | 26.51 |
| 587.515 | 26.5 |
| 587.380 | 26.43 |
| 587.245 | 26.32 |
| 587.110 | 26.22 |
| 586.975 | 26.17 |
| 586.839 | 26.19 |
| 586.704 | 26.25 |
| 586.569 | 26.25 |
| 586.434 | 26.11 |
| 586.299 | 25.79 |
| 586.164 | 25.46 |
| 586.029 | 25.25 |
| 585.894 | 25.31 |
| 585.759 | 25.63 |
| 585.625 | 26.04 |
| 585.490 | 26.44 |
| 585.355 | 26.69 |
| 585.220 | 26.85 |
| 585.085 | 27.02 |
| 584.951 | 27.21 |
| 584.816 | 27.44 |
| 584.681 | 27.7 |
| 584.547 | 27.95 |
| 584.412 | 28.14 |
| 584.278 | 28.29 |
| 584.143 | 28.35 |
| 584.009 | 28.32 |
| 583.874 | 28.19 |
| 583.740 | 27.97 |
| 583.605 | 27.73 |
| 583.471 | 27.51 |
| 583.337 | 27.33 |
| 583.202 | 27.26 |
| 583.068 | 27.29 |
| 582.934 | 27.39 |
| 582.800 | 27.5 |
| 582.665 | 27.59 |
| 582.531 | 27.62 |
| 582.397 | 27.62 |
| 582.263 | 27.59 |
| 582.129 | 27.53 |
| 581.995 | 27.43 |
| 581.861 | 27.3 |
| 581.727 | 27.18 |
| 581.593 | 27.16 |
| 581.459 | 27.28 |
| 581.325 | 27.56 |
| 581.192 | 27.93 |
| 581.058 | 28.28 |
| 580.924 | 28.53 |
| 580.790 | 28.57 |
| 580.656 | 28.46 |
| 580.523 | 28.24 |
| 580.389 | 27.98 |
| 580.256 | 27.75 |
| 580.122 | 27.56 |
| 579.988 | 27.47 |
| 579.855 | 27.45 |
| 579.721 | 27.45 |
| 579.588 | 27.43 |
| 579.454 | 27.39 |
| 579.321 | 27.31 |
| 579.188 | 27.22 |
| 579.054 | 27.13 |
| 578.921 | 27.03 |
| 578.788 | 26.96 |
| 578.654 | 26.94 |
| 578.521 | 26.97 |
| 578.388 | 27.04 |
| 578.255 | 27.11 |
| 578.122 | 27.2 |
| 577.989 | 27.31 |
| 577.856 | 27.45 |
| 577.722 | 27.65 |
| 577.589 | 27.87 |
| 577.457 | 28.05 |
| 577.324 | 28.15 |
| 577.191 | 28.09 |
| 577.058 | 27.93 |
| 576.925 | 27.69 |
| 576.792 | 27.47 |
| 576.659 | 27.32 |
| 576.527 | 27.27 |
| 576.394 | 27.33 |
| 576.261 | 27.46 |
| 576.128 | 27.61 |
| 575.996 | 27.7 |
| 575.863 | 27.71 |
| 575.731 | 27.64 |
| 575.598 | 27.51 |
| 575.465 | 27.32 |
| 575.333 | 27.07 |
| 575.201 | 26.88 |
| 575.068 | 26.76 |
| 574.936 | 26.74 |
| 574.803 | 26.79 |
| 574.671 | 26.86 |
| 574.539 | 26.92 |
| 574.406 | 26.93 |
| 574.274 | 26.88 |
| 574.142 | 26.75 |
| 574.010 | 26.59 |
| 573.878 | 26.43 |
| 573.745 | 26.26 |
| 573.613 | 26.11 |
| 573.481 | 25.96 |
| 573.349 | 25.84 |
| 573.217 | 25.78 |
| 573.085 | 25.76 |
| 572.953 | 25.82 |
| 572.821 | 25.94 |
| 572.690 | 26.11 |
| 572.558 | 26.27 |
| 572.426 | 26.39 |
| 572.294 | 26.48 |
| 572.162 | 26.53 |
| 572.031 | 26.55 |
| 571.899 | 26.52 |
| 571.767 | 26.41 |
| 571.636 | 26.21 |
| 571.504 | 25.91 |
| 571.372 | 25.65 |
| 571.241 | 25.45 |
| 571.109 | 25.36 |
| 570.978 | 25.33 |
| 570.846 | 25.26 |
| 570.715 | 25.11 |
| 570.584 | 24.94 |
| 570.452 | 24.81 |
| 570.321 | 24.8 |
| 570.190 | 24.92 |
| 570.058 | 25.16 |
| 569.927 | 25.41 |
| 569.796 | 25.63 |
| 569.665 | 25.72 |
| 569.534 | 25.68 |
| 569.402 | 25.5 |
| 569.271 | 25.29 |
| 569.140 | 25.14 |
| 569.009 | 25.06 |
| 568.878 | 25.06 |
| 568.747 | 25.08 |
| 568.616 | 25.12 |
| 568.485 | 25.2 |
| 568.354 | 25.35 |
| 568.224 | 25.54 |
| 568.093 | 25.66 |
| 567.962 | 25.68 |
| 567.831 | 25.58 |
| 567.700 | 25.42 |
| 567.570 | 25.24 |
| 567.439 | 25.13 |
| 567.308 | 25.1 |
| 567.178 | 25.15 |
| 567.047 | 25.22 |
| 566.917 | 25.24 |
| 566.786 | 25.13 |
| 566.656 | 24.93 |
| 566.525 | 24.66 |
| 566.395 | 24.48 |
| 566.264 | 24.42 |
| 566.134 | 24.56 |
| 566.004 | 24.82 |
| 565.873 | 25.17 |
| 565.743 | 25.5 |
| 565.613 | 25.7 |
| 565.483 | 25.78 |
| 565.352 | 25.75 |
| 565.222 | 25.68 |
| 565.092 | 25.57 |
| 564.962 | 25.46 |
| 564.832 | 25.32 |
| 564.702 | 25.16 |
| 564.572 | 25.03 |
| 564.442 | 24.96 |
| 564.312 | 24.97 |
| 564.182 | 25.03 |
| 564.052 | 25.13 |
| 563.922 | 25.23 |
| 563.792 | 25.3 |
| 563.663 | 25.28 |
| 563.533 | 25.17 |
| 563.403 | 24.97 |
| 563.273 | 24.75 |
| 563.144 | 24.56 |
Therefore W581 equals 0.93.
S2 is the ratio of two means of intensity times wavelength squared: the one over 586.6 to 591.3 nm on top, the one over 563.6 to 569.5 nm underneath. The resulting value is 0.94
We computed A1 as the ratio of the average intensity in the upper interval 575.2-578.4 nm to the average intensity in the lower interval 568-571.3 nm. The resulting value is 1.09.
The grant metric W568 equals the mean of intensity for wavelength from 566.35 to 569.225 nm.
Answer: 25.2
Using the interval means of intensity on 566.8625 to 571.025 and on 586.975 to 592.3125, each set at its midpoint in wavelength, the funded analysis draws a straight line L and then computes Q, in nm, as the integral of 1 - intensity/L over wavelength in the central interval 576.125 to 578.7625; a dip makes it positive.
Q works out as -0.38 nm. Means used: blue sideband 25.3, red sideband 22.3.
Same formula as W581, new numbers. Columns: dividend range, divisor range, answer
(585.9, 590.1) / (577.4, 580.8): 0.83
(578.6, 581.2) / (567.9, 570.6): 1.14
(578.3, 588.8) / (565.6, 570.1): 1.13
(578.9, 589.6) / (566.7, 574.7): 1.06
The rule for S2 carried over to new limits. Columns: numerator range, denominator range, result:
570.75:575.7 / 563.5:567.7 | 1.07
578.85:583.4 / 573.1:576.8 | 1.05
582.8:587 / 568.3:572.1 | 1.12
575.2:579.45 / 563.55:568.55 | 1.13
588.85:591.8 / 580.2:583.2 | 0.74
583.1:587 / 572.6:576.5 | 1.04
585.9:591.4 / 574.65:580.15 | 0.85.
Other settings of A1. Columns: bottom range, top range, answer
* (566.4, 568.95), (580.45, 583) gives 1.10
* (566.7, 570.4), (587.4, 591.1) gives 0.82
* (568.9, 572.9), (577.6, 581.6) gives 1.07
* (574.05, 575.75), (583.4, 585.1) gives 1.03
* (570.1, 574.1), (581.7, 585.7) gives 1.06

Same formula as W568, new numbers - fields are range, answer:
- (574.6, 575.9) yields 27.1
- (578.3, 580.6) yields 27.4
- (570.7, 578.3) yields 26.8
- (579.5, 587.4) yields 27.2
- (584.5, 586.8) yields 26.4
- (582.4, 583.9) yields 27.6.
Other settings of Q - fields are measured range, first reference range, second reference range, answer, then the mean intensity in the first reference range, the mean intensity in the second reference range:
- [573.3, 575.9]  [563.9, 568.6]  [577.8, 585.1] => -0.03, 25.2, 27.6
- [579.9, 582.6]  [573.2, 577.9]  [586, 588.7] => -0.13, 27.1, 25.7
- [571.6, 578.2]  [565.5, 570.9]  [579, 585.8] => -0.16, 25.2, 27.5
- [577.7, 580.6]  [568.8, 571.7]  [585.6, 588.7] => -0.21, 25.3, 25.7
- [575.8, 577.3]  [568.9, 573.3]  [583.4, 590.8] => -0.15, 25.7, 23.8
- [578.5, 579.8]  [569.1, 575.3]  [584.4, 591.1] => -0.13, 26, 23.3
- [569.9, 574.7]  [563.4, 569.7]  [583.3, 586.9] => -0.04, 25.2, 26.9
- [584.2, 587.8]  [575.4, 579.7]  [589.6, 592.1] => -0.36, 27.4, 22.3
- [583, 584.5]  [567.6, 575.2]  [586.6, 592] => -0.28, 25.8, 22.3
